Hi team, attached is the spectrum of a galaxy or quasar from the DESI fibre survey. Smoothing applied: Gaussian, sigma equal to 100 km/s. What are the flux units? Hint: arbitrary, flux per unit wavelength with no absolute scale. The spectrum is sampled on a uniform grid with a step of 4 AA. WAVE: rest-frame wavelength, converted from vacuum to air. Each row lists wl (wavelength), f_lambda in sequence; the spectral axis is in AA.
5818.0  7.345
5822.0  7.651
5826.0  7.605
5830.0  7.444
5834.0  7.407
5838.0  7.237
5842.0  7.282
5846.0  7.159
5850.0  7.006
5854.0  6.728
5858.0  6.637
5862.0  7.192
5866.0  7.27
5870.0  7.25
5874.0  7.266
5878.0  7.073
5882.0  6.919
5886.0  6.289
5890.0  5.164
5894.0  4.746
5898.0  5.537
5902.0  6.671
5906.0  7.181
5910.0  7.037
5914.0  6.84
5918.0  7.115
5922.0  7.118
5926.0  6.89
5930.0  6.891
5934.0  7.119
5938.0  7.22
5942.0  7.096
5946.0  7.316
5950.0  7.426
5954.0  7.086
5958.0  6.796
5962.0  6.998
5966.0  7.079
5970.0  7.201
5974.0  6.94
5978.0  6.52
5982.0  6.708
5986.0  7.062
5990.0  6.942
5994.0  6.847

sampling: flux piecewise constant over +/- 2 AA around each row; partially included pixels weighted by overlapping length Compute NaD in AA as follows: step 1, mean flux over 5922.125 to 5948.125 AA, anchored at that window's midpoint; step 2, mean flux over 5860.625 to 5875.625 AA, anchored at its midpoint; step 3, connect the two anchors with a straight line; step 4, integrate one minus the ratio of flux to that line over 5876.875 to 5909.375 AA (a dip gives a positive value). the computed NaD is 4.43 AA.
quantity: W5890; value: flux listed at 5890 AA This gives 5.164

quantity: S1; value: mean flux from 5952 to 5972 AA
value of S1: 7.03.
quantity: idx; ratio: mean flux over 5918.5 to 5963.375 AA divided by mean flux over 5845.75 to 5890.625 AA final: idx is 1.03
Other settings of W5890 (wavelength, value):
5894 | 4.746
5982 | 6.708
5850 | 7.006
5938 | 7.22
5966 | 7.079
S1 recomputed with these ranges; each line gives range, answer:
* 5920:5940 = 7.05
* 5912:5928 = 6.99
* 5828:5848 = 7.31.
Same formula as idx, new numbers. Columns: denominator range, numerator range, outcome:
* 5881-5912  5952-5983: 1.12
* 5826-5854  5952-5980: 0.96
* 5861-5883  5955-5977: 0.97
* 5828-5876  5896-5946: 0.97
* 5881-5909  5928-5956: 1.18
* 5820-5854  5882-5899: 0.77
